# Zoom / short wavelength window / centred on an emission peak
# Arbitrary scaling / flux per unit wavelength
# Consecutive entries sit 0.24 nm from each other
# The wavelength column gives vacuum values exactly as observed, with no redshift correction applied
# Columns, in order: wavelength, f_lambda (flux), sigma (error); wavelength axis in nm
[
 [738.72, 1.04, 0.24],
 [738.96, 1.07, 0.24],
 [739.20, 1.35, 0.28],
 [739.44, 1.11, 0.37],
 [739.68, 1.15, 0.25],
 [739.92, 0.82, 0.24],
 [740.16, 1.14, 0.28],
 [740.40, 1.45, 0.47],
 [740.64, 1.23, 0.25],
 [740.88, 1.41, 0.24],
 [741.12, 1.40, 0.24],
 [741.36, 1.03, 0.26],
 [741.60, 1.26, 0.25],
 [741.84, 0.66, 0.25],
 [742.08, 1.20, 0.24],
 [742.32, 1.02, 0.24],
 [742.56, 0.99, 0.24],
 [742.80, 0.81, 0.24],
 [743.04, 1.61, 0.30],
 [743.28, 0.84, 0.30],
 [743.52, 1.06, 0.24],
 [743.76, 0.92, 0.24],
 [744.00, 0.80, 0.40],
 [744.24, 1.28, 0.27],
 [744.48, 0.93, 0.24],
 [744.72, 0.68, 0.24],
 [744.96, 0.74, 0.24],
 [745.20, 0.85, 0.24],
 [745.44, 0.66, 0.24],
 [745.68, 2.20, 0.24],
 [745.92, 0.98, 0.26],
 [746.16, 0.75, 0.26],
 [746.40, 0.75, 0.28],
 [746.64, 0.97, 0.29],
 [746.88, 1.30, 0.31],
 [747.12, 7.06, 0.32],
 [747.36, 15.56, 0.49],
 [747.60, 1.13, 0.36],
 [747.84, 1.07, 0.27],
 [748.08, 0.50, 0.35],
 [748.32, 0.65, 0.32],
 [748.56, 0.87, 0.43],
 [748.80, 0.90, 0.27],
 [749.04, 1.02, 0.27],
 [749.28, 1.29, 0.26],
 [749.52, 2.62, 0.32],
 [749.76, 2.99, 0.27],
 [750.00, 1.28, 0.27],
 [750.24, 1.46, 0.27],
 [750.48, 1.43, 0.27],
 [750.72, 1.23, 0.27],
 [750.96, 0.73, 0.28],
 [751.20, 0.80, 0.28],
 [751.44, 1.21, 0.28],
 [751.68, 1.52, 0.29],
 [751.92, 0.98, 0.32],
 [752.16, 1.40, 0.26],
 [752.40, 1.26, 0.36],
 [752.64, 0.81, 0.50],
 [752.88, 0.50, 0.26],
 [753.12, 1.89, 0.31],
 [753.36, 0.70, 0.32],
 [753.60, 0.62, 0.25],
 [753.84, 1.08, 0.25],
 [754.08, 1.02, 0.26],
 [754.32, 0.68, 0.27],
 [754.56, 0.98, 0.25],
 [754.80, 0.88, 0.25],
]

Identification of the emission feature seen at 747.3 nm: Halpha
